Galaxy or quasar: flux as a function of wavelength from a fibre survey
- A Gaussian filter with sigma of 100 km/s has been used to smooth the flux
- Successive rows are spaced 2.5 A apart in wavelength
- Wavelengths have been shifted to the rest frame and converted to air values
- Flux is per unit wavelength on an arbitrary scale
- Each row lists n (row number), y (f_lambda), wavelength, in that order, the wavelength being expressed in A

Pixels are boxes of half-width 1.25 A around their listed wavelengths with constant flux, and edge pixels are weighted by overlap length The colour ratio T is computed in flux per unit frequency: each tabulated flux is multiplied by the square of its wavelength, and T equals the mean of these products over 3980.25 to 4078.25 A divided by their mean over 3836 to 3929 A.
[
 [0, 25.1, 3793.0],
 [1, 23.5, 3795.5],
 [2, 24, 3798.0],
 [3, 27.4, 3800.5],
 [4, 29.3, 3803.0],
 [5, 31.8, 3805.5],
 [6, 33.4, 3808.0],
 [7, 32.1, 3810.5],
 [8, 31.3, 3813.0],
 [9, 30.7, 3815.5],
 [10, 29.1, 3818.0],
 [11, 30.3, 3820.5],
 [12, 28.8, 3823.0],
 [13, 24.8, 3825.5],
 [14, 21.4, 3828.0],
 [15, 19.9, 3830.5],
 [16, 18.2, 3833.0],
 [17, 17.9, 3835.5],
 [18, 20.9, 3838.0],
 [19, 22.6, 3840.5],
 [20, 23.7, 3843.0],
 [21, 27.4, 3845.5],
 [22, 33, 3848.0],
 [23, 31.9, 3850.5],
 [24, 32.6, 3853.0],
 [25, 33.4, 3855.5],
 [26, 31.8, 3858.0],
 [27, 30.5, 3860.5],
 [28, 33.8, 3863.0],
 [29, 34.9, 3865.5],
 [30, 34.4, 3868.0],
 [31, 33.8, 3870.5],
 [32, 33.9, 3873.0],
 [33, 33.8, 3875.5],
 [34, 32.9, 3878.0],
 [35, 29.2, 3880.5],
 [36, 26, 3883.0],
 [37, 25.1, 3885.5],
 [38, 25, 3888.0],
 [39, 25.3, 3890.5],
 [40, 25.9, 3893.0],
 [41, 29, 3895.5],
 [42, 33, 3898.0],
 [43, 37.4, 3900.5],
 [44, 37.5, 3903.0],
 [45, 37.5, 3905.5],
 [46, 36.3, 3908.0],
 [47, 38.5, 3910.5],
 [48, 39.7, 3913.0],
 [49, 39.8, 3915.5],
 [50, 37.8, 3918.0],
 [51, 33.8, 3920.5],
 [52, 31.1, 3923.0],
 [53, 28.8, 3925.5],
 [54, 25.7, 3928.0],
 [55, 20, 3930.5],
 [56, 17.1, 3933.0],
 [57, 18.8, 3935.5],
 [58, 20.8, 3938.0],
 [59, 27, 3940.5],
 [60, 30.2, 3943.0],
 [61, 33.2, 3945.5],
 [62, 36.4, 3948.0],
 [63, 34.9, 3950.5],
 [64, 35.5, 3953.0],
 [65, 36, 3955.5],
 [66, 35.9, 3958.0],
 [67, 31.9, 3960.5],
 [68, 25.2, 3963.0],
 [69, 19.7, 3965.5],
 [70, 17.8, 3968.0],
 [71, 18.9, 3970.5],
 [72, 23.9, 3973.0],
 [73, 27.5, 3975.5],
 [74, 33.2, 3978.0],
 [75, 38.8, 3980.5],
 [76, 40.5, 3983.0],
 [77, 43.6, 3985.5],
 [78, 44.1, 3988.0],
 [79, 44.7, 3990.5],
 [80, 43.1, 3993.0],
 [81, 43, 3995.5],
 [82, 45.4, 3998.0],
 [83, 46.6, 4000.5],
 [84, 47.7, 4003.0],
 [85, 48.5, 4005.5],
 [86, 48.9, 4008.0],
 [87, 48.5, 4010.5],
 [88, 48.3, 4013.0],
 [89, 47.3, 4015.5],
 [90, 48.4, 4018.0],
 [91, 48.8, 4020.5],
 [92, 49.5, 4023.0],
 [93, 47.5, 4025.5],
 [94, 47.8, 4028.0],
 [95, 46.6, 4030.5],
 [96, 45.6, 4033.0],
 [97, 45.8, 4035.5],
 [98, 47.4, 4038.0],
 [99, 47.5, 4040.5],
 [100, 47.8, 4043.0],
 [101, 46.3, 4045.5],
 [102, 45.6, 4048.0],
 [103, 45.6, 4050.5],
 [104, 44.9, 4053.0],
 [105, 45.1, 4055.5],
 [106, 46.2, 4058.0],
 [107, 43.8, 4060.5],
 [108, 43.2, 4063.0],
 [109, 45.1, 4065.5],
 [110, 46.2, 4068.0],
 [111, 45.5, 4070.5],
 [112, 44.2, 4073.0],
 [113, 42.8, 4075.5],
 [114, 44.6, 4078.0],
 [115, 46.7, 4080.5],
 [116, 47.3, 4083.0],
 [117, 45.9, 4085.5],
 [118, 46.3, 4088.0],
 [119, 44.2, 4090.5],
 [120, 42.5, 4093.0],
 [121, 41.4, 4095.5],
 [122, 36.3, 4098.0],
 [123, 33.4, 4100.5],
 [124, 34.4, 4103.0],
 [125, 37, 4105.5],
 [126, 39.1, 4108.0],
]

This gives 1.57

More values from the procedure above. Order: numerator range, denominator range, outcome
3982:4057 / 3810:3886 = 1.76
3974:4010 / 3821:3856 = 1.81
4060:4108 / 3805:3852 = 1.81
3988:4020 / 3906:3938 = 1.60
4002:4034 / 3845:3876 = 1.58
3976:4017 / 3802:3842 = 1.84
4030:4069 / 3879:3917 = 1.52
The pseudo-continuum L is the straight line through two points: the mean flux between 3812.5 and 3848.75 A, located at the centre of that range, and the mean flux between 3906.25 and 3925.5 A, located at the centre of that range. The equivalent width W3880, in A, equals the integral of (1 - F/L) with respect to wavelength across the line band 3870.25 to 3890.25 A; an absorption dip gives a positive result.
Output 1.22 A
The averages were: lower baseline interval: 25.1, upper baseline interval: 36.2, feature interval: 29.5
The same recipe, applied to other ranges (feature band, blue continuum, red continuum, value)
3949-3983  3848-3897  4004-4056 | 9.1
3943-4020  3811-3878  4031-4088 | 3.6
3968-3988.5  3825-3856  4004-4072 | 4.0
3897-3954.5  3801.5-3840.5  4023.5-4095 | 4.9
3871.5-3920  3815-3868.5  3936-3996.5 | -4.9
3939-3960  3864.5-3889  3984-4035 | 3.3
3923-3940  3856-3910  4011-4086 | 6.3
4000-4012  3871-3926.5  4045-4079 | -2.2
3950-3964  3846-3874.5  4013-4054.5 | 2.6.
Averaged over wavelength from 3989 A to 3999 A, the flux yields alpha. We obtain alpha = 44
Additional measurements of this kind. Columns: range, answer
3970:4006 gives 39.5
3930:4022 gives 35.8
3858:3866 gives 32.7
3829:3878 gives 28.9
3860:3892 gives 30.6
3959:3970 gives 23.6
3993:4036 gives 47.2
